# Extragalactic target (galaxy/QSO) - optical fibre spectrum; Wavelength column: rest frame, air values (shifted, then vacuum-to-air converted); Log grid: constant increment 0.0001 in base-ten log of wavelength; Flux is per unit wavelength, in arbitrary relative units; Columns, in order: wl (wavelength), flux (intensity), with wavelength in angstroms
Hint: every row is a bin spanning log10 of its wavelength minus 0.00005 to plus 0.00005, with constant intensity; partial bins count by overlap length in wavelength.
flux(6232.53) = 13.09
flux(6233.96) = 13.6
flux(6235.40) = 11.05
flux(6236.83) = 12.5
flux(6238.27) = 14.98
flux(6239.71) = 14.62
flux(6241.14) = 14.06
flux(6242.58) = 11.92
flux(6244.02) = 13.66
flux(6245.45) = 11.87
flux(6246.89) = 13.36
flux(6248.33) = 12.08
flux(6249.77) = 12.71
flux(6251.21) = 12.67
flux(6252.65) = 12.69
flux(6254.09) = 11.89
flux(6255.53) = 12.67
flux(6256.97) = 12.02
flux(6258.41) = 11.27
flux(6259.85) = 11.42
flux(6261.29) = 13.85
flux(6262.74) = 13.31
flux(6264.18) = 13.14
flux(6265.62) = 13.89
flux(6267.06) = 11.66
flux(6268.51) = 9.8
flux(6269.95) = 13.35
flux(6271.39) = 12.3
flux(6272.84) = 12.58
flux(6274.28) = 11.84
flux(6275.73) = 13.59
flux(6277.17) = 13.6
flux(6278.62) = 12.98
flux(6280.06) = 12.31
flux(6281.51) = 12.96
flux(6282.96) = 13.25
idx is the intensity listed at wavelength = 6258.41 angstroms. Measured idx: 11.27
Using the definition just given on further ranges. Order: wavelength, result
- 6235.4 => 11.05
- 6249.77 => 12.71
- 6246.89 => 13.36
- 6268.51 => 9.8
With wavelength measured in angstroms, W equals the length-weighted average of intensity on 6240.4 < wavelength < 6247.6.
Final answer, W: 13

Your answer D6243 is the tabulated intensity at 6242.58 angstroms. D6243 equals 11.92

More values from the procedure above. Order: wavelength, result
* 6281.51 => 12.96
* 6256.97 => 12.02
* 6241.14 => 14.06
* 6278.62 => 12.98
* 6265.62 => 13.89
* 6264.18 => 13.14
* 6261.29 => 13.85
